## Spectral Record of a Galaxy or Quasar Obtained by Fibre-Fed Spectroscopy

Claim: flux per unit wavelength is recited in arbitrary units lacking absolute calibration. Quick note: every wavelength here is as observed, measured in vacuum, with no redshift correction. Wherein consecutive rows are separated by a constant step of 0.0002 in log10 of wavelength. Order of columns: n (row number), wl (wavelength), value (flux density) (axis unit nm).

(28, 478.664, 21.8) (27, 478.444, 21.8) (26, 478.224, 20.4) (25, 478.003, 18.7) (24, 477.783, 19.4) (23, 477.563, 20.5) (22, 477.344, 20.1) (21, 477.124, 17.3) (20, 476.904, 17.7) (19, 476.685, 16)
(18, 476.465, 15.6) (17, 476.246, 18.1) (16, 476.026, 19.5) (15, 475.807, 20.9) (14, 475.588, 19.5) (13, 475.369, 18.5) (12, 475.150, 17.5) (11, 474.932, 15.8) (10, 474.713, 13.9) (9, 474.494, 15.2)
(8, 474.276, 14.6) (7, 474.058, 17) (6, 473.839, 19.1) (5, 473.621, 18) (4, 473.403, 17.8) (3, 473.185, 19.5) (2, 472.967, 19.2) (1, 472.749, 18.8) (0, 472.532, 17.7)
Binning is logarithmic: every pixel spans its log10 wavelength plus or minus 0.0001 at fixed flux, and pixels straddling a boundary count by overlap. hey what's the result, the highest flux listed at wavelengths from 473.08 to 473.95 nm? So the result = 19.5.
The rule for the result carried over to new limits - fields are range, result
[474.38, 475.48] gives 18.5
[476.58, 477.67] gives 20.5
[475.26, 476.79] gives 20.9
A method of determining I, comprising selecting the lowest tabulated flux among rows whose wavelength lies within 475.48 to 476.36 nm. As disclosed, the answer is 18.1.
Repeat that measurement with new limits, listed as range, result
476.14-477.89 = 15.6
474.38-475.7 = 13.9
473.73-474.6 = 14.6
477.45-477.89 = 19.4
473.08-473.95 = 17.8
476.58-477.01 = 16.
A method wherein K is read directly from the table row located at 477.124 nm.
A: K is 17.3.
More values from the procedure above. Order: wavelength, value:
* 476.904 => 17.7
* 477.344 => 20.1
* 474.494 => 15.2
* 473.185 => 19.5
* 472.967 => 19.2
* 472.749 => 18.8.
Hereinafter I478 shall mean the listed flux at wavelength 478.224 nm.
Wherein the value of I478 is 20.4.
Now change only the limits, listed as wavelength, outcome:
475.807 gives 20.9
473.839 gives 19.1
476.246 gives 18.1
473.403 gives 17.8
